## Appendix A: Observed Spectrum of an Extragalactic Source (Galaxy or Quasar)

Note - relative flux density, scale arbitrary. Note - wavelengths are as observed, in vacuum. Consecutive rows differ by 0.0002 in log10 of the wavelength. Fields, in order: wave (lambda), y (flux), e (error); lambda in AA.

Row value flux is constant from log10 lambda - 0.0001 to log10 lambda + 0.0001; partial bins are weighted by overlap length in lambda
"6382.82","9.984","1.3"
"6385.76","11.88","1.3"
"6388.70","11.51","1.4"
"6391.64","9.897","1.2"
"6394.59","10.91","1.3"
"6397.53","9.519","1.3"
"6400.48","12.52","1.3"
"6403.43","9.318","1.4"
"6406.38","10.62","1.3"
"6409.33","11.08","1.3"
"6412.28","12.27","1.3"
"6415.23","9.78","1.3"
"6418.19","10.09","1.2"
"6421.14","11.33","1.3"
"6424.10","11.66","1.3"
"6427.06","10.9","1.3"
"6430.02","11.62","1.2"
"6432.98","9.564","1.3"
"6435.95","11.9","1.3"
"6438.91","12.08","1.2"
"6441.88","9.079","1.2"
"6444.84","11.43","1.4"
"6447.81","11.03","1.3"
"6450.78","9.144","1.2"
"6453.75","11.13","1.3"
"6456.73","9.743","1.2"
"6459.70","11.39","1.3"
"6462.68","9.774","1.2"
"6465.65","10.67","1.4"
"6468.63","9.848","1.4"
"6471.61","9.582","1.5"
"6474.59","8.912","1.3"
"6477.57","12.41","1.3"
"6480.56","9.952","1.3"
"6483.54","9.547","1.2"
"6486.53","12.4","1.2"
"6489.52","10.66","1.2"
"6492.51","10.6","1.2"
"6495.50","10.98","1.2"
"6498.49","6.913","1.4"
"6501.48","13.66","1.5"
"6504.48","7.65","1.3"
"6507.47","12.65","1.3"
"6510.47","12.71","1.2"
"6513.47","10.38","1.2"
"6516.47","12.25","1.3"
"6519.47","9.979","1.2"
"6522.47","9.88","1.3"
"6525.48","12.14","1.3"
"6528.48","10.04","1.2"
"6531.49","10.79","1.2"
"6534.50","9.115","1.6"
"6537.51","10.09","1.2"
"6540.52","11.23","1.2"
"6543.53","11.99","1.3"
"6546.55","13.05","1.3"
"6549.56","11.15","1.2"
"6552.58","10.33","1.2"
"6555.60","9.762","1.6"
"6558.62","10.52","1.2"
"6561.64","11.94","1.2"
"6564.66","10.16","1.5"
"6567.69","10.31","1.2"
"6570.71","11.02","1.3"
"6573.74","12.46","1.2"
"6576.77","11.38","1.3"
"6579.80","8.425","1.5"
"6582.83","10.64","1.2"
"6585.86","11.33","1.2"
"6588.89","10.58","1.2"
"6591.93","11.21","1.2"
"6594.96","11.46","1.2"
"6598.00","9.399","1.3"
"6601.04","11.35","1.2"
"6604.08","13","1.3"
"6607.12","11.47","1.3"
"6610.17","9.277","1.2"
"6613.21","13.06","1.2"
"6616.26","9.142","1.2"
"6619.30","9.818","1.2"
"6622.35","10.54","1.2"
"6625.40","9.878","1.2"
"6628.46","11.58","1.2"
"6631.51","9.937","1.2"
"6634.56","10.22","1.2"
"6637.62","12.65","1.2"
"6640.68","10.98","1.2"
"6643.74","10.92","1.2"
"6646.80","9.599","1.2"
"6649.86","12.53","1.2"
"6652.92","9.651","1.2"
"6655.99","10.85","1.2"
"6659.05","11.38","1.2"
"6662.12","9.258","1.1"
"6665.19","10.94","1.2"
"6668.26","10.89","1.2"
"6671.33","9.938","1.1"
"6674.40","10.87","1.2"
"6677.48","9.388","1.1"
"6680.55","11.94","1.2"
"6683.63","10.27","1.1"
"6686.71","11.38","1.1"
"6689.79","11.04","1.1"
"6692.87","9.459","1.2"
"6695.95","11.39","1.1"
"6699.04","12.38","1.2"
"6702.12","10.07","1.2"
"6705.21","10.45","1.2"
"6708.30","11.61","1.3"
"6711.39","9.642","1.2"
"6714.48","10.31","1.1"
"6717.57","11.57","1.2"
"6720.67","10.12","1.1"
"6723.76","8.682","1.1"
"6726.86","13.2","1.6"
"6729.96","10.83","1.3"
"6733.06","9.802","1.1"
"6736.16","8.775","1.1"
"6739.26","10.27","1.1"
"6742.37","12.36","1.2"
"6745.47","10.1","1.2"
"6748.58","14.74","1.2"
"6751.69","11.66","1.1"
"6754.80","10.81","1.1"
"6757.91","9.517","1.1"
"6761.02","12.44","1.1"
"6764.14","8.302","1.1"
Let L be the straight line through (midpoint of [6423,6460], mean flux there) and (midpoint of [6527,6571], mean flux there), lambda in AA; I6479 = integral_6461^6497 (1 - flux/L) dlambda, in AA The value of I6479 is 1.1 AA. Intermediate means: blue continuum 10.8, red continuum 10.8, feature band 10.4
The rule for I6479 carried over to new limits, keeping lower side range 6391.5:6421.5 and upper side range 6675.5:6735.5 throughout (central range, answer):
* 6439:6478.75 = 1.17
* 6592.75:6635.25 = -0.23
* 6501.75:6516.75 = -0.79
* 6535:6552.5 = -0.97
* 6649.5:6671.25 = 0.10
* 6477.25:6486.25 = 0.03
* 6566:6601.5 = -0.32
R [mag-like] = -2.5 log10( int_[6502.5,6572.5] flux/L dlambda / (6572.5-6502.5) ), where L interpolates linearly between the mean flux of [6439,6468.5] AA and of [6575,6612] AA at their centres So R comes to -0.02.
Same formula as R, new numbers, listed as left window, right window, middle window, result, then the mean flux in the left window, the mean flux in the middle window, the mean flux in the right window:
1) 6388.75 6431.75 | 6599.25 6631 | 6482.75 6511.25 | 0.009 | 10.8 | 10.8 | 10.9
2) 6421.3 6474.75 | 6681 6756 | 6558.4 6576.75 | -0.041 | 10.6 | 11.1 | 10.9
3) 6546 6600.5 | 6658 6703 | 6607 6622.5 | 0.031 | 10.8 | 10.5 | 10.7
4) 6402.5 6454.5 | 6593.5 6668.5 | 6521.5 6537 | 0.041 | 10.8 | 10.4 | 10.8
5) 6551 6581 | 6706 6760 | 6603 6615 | -0.087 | 10.7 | 11.6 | 10.8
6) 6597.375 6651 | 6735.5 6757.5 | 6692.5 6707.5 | 0.021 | 10.9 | 10.9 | 11.3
